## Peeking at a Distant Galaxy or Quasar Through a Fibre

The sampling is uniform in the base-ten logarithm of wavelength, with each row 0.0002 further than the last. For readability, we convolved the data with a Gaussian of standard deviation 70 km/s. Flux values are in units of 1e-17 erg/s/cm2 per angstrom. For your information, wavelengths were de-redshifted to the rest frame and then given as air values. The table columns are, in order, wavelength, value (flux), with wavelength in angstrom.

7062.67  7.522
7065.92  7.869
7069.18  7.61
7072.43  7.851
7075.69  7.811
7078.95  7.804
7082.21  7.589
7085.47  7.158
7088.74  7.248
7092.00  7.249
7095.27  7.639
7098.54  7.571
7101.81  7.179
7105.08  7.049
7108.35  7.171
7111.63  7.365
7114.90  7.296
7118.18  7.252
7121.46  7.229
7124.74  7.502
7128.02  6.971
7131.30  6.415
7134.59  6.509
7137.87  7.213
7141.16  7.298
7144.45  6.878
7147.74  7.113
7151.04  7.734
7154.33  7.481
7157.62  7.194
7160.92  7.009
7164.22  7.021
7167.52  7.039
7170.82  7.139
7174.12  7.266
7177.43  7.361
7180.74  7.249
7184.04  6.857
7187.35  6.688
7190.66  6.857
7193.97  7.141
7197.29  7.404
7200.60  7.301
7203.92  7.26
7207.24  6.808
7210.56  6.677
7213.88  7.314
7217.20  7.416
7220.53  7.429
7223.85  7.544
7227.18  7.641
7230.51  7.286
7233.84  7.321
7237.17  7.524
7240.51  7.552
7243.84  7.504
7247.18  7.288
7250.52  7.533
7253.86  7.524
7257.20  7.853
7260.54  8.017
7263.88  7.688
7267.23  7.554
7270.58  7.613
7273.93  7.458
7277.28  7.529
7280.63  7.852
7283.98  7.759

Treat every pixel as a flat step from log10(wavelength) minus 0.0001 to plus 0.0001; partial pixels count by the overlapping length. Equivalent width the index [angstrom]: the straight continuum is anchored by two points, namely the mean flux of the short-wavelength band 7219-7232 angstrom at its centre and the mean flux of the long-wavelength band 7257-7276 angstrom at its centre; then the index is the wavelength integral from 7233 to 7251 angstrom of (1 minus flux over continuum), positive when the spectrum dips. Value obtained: 0.3 angstrom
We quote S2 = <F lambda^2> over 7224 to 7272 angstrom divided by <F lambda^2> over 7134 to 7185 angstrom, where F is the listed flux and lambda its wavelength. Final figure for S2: 1.08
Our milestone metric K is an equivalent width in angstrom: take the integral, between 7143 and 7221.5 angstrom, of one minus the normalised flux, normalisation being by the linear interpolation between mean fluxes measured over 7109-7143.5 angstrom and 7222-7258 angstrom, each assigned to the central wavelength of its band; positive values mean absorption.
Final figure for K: 1.57 angstrom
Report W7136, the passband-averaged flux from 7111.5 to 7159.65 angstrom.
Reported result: 7.16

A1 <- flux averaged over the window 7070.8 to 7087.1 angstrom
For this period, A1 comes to 7.65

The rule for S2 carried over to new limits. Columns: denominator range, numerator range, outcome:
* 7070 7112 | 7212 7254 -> 1.04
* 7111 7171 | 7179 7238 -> 1.03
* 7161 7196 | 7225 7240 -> 1.07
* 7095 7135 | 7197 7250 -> 1.05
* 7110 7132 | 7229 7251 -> 1.07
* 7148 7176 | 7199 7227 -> 1.02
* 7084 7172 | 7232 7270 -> 1.09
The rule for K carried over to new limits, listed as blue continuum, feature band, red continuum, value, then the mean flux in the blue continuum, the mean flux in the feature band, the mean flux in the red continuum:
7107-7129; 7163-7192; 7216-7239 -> 1.2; 7.26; 7.06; 7.45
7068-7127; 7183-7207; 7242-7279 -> 1.5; 7.41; 7.06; 7.6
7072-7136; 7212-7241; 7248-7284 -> 0.5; 7.28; 7.44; 7.66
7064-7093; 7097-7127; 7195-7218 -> 0.8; 7.58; 7.28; 7.16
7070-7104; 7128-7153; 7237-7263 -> 1.7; 7.5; 7.03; 7.61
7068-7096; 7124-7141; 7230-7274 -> 1.4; 7.55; 6.93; 7.56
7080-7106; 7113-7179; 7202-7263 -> 2.1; 7.35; 7.15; 7.42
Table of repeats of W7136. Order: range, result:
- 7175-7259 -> 7.29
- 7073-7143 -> 7.27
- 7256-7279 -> 7.67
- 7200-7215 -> 7.05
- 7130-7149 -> 6.91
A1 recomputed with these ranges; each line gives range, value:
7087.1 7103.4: 7.37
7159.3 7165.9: 7.01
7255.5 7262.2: 7.94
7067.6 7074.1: 7.74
